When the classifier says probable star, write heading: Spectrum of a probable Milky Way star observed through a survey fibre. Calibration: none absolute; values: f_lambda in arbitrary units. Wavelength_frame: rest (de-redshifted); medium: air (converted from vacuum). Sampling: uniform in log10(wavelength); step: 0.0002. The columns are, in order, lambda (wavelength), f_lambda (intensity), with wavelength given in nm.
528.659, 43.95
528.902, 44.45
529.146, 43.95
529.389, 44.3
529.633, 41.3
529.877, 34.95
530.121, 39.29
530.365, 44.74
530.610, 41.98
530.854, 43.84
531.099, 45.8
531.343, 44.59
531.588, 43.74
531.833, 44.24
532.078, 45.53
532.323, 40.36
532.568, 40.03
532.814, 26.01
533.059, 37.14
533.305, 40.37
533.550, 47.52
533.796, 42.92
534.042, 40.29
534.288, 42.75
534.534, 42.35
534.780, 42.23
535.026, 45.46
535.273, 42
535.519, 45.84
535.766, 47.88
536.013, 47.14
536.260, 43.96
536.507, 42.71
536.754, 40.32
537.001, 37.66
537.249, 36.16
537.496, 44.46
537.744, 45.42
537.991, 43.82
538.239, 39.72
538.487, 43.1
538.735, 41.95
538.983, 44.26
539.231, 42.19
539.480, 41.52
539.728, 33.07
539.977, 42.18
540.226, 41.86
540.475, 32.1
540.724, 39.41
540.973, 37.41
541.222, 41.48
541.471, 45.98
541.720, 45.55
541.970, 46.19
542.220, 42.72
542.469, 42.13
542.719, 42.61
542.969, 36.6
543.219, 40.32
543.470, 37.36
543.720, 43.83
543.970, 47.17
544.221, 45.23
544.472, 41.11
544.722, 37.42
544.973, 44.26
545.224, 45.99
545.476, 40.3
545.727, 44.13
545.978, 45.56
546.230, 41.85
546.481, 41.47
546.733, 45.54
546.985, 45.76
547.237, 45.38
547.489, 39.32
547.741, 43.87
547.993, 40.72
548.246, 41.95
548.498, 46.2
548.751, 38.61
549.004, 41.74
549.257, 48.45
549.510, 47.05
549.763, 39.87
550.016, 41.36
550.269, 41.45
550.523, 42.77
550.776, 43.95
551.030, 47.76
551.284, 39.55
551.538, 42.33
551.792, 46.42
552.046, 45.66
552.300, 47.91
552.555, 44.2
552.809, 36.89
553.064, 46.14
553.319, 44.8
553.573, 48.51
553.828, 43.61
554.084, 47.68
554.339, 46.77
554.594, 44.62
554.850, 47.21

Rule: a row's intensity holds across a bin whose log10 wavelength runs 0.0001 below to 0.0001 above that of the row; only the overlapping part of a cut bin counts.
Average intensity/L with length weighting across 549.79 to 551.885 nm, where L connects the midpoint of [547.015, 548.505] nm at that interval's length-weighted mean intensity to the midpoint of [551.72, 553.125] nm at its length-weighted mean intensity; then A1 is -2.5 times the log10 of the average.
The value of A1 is 0.02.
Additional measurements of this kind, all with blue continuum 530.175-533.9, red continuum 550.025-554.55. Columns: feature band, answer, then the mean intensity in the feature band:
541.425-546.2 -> 0.01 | 42.8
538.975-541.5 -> 0.08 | 39.7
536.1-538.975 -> 0.02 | 41.9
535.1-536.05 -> -0.08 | 45.5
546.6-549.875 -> 0.01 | 43.4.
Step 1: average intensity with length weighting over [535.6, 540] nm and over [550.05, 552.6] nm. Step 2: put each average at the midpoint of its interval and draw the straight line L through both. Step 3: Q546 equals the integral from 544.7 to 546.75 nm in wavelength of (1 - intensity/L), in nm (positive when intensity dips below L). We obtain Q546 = 0.009 nm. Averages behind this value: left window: 42.1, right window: 44.1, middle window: 43.1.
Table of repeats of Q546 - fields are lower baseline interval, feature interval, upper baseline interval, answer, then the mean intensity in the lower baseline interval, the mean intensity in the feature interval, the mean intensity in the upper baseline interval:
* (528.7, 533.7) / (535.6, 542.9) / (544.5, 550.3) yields 0.08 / 41.7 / 41.9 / 43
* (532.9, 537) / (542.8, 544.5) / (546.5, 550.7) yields 0.05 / 42.9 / 41.7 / 43.1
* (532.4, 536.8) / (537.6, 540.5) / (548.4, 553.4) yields 0.08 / 42.1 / 41.2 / 43.6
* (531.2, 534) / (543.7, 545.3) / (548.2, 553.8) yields -0.02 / 41.1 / 43.5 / 43.8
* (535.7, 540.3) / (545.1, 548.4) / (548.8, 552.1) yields -0.01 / 42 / 43.2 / 43.6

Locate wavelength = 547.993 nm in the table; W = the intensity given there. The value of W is 40.72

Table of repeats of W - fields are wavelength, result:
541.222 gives 41.48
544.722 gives 37.42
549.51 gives 47.05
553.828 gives 43.61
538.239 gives 39.72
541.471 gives 45.98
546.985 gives 45.76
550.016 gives 41.36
